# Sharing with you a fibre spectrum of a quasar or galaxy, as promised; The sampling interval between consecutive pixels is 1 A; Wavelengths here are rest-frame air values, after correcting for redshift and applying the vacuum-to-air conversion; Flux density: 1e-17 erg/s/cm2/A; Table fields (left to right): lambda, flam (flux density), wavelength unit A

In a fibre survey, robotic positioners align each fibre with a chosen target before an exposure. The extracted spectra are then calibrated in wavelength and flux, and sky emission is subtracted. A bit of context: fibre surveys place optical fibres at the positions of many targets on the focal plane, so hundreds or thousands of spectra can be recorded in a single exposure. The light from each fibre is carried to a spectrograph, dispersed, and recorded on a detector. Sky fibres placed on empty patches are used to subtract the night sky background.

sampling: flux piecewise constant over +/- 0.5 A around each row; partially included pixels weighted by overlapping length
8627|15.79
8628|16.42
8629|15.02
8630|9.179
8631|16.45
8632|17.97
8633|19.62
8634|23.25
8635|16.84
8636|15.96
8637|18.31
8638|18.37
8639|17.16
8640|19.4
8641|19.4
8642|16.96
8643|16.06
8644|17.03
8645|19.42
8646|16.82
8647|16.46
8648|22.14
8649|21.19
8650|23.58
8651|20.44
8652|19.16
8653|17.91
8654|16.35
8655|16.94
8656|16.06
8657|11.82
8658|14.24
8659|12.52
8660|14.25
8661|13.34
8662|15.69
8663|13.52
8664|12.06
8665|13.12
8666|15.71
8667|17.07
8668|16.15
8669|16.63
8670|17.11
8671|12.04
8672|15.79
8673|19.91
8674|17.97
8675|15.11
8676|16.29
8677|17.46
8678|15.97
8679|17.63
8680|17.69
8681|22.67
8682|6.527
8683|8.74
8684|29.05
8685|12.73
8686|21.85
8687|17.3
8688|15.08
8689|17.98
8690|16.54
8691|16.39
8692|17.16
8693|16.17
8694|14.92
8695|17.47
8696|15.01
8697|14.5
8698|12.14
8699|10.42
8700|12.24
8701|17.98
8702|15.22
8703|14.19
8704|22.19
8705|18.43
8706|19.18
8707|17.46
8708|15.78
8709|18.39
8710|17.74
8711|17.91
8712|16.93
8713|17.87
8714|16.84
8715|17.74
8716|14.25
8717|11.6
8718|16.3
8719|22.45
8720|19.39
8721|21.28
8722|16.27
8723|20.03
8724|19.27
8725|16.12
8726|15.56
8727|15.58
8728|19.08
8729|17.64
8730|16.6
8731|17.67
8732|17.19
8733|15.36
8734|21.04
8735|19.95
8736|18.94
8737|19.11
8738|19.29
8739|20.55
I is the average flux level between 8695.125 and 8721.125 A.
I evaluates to 16.6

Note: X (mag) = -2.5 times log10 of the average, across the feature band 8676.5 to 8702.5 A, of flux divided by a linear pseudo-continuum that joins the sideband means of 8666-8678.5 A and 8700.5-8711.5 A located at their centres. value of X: 0.07 mag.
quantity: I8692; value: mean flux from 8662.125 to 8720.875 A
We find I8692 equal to 16.4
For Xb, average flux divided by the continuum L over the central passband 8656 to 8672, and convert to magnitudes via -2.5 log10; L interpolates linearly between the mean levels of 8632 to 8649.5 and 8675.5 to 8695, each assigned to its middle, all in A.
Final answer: 0.212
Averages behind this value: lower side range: 18.5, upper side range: 16.8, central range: 14.4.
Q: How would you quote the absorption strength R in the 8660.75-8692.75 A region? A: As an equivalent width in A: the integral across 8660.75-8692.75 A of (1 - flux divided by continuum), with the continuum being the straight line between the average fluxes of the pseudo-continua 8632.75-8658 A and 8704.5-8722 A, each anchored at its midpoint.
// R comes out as 3.0 A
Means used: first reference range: 18.2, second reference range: 17.6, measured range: 16.2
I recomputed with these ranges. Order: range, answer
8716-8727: 17.6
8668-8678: 16.4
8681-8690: 16.5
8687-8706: 15.9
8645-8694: 16.6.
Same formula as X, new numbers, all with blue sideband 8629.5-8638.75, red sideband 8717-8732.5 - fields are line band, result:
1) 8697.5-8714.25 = 0.076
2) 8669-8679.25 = 0.066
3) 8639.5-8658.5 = -0.035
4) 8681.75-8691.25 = 0.073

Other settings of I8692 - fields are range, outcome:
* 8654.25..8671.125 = 14.7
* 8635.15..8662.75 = 17.3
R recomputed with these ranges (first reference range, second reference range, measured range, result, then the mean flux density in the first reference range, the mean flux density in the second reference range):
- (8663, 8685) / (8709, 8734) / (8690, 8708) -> 0.9 A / 16.1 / 17.5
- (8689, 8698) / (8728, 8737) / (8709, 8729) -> -0.1 A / 15.9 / 18.2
